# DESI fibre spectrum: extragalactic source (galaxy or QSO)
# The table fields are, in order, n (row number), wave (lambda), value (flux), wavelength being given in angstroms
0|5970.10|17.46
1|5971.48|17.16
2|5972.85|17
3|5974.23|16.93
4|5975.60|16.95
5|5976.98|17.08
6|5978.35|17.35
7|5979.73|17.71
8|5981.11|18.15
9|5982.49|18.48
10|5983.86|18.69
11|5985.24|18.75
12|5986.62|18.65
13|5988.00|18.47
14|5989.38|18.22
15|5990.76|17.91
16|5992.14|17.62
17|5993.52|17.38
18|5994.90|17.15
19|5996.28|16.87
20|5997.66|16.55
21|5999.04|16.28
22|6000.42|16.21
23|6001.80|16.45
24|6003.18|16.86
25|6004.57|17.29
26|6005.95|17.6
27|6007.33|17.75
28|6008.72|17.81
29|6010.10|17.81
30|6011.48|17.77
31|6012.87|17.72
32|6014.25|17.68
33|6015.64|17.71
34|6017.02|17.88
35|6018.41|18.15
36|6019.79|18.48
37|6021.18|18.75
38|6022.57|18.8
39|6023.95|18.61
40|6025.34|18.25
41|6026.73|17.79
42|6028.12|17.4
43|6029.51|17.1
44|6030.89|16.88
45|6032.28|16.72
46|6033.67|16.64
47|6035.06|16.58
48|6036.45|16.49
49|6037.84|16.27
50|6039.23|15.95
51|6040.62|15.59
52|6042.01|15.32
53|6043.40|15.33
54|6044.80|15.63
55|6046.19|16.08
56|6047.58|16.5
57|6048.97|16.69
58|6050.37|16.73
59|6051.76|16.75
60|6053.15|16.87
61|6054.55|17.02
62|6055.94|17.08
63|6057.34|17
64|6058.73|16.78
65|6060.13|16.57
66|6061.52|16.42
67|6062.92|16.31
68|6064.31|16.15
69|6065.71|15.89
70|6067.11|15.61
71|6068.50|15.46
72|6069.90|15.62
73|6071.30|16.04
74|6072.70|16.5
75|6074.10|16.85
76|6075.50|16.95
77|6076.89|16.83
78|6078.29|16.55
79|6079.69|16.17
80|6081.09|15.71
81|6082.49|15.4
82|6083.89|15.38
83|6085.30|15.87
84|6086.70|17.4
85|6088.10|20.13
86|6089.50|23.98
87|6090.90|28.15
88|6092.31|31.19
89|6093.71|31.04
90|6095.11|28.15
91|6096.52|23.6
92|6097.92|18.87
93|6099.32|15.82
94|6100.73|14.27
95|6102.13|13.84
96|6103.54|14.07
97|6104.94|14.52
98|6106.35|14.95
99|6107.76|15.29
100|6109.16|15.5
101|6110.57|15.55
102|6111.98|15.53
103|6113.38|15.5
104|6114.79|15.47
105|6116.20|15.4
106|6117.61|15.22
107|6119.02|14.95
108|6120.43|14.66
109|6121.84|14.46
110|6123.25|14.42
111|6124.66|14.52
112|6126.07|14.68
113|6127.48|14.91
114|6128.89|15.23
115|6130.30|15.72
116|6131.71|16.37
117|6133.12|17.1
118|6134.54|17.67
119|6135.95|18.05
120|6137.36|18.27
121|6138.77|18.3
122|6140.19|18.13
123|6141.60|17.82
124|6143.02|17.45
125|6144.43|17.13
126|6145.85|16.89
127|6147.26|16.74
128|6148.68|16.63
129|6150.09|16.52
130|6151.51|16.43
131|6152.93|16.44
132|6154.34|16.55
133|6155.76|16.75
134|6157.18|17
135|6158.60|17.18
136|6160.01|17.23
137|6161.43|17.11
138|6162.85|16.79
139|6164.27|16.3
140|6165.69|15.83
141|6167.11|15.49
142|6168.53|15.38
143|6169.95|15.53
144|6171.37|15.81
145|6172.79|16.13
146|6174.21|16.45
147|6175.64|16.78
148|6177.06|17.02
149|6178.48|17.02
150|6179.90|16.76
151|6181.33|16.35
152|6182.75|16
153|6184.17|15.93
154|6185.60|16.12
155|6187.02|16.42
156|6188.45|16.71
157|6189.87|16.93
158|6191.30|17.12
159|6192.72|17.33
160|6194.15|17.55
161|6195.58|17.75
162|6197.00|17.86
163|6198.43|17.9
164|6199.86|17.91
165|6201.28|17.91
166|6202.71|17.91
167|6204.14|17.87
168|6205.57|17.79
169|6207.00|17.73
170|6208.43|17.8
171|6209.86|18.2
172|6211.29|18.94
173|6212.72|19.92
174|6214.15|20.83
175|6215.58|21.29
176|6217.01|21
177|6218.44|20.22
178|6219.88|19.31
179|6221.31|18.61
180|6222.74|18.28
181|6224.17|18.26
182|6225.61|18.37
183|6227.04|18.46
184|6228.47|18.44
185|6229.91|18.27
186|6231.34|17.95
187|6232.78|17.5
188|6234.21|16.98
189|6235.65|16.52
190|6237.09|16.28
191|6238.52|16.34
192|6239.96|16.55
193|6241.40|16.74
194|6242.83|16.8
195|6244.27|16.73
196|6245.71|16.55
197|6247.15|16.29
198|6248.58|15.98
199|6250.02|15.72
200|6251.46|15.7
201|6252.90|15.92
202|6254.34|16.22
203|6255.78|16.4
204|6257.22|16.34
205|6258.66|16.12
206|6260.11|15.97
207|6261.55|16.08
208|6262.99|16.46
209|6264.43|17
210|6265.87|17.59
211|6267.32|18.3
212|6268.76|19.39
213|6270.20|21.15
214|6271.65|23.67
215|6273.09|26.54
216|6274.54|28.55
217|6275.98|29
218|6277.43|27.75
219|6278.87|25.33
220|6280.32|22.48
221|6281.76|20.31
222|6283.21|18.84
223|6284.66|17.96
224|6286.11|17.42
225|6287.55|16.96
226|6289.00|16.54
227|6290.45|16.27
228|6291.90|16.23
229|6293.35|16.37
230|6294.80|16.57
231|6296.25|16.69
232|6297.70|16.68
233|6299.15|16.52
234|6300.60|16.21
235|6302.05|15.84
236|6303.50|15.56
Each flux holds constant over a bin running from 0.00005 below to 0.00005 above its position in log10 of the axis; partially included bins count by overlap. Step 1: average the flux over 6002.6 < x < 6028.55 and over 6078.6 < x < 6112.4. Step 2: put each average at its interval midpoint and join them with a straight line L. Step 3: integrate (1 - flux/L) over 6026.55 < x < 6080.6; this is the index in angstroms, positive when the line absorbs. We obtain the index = 5.6 angstroms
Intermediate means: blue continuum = 17.9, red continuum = 18.8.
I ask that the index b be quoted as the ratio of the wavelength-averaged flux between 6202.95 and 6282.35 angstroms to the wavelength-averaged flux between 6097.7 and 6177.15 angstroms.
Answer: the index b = 1.2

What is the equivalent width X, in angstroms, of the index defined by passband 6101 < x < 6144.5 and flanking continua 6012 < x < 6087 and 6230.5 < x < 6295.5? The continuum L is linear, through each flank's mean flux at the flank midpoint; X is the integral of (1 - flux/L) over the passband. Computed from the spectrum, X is 3.8 angstroms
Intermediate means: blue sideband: 16.7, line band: 15.8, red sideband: 18.4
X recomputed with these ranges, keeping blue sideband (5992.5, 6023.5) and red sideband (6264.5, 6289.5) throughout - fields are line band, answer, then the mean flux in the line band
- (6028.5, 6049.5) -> 2.00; 16.3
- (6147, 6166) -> 2.94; 16.7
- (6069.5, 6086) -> 2.13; 16.2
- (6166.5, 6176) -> 1.93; 15.9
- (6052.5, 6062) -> 0.74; 16.8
